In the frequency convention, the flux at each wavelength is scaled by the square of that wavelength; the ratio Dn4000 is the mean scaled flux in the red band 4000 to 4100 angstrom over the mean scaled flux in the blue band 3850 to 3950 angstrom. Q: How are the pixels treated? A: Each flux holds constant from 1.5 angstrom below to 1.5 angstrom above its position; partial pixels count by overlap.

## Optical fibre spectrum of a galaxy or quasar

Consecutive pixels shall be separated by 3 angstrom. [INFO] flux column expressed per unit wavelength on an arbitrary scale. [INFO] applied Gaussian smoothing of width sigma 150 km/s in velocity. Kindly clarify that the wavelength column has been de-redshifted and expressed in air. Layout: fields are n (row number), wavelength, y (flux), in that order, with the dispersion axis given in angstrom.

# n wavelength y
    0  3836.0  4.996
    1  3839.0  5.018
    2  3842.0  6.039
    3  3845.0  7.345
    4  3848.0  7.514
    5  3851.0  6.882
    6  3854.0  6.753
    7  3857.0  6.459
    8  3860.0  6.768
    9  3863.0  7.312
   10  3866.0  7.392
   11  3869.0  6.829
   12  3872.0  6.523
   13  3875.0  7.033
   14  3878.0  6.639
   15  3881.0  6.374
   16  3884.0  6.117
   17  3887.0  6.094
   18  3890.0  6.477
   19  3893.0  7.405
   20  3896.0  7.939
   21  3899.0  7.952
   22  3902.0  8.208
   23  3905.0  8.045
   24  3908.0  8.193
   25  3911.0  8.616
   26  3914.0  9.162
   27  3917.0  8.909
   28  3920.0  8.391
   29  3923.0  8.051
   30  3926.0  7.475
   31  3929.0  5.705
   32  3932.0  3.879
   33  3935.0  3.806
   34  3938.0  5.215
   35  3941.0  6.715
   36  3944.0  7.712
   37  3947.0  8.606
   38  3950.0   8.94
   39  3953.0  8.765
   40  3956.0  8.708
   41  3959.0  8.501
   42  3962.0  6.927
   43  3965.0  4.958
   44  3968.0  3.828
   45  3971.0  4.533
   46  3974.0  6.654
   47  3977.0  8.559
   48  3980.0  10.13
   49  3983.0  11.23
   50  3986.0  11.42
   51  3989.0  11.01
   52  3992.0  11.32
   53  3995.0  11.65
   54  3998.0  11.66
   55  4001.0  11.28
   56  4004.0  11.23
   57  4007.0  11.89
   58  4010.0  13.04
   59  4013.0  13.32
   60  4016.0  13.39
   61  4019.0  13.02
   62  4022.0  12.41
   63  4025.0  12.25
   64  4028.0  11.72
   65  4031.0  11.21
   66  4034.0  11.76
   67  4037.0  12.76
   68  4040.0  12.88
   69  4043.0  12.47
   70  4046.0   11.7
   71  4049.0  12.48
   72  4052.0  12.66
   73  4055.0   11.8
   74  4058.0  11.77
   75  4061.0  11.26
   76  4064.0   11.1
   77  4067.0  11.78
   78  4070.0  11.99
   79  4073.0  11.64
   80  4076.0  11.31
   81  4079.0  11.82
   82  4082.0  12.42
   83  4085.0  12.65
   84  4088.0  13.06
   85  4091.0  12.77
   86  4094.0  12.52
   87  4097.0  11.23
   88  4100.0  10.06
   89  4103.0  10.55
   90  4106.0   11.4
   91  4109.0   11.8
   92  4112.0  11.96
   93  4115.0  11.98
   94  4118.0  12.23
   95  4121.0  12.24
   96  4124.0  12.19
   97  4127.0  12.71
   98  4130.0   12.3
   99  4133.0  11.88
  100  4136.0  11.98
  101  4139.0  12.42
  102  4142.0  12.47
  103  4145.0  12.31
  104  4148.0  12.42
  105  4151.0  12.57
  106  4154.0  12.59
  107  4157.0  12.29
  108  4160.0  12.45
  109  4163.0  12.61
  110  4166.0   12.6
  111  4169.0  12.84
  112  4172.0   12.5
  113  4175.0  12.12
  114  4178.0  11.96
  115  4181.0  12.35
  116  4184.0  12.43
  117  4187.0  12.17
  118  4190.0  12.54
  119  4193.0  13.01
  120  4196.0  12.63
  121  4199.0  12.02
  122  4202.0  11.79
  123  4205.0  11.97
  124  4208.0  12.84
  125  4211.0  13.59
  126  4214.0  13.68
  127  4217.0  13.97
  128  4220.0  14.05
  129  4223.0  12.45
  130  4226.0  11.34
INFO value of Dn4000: 1.84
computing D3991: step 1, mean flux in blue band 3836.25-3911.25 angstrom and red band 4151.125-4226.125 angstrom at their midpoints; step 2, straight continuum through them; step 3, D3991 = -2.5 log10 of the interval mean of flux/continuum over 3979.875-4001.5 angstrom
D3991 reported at -0.24 mag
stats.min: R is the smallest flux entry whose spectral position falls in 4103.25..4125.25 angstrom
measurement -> 11.4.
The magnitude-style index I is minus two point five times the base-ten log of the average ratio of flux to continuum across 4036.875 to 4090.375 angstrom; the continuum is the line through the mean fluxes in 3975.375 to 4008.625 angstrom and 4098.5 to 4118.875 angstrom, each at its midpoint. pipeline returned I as -0.08 mag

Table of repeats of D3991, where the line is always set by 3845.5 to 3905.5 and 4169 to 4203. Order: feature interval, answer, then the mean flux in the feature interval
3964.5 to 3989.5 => 0.10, 8.04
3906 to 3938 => 0.09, 7.14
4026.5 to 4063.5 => -0.21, 12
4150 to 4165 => -0.06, 12.5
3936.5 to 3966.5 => 0.11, 7.5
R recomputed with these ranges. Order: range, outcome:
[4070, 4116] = 10.06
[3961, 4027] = 3.828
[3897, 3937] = 3.806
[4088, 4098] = 11.23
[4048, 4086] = 11.1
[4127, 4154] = 11.88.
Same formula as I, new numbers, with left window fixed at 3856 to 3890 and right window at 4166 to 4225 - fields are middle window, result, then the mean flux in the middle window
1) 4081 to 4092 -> -0.195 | 12.7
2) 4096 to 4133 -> -0.054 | 11.7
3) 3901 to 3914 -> -0.145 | 8.37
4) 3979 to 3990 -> -0.247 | 11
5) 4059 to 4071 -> -0.128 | 11.5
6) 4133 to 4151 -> -0.057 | 12.3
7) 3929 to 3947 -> 0.347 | 5.75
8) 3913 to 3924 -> -0.149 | 8.63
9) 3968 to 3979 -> 0.322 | 6.37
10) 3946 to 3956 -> -0.082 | 8.77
